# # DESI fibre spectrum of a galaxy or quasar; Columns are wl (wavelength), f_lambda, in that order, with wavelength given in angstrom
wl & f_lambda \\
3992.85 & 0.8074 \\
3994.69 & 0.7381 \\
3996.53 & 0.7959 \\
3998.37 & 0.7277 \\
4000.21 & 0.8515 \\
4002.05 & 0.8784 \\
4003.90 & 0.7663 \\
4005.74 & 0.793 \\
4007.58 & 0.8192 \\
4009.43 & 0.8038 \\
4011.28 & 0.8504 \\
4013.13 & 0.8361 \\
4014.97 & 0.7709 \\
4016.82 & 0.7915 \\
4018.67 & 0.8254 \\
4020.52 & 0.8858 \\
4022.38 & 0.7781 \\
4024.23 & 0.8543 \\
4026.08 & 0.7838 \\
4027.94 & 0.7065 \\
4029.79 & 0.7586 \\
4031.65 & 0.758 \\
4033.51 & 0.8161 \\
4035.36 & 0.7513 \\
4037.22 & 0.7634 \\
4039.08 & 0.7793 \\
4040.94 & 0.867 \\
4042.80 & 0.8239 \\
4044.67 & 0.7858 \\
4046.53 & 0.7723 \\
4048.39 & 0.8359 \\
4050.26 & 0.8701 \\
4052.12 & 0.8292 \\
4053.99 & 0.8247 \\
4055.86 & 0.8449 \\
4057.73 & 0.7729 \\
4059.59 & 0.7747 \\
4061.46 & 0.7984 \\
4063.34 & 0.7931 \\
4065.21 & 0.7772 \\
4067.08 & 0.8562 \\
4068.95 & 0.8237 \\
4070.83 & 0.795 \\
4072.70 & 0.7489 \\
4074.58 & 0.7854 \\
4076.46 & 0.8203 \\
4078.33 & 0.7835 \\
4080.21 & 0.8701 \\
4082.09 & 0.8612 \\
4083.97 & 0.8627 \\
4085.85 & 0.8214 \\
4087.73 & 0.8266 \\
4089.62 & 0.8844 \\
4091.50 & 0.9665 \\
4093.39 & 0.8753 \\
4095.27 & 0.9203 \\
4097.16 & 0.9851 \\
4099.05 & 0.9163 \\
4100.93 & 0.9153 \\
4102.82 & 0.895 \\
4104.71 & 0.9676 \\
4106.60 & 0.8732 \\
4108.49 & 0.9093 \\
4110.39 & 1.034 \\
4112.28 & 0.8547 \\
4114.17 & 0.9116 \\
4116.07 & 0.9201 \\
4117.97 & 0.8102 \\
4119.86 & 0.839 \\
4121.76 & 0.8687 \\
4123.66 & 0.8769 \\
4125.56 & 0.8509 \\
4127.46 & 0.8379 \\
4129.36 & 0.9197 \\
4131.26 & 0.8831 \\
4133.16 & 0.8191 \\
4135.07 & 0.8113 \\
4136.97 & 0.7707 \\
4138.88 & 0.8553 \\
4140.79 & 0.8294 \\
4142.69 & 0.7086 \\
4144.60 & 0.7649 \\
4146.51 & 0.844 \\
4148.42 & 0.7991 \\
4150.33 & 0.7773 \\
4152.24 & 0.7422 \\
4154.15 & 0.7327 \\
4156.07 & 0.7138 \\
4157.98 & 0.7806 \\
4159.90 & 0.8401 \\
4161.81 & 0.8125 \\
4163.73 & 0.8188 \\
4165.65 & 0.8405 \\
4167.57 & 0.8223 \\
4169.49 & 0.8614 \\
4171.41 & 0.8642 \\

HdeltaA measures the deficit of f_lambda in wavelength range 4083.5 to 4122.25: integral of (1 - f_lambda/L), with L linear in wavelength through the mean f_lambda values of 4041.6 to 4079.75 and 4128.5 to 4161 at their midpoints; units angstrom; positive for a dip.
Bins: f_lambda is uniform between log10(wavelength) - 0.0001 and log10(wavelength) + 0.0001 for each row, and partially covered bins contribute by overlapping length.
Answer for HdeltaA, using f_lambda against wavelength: -4.6 angstrom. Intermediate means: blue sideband 0.807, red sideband 0.799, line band 0.899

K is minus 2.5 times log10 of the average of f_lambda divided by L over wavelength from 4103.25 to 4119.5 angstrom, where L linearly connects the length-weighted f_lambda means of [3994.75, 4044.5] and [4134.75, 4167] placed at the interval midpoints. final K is -0.145 mag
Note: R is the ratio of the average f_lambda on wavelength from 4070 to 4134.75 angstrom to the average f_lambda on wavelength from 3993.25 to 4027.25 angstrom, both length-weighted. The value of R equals 1.08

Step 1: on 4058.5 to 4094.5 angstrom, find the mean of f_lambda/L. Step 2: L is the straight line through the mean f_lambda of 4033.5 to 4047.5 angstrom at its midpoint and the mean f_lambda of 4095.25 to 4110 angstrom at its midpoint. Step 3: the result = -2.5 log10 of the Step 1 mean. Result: 0.06 mag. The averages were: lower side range 0.794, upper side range 0.927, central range 0.828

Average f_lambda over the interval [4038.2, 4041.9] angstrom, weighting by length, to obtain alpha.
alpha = 0.824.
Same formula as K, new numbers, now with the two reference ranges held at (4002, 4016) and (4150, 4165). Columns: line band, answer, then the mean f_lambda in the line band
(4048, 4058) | -0.04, 0.832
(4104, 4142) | -0.11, 0.87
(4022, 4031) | 0.04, 0.776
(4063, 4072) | -0.02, 0.809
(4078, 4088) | -0.06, 0.842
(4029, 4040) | 0.05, 0.771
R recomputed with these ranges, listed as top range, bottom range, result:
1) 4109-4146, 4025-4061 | 1.07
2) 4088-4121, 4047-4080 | 1.12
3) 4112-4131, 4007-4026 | 1.06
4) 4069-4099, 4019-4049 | 1.07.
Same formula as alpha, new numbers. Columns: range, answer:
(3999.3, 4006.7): 0.823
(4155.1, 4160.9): 0.778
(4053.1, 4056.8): 0.834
